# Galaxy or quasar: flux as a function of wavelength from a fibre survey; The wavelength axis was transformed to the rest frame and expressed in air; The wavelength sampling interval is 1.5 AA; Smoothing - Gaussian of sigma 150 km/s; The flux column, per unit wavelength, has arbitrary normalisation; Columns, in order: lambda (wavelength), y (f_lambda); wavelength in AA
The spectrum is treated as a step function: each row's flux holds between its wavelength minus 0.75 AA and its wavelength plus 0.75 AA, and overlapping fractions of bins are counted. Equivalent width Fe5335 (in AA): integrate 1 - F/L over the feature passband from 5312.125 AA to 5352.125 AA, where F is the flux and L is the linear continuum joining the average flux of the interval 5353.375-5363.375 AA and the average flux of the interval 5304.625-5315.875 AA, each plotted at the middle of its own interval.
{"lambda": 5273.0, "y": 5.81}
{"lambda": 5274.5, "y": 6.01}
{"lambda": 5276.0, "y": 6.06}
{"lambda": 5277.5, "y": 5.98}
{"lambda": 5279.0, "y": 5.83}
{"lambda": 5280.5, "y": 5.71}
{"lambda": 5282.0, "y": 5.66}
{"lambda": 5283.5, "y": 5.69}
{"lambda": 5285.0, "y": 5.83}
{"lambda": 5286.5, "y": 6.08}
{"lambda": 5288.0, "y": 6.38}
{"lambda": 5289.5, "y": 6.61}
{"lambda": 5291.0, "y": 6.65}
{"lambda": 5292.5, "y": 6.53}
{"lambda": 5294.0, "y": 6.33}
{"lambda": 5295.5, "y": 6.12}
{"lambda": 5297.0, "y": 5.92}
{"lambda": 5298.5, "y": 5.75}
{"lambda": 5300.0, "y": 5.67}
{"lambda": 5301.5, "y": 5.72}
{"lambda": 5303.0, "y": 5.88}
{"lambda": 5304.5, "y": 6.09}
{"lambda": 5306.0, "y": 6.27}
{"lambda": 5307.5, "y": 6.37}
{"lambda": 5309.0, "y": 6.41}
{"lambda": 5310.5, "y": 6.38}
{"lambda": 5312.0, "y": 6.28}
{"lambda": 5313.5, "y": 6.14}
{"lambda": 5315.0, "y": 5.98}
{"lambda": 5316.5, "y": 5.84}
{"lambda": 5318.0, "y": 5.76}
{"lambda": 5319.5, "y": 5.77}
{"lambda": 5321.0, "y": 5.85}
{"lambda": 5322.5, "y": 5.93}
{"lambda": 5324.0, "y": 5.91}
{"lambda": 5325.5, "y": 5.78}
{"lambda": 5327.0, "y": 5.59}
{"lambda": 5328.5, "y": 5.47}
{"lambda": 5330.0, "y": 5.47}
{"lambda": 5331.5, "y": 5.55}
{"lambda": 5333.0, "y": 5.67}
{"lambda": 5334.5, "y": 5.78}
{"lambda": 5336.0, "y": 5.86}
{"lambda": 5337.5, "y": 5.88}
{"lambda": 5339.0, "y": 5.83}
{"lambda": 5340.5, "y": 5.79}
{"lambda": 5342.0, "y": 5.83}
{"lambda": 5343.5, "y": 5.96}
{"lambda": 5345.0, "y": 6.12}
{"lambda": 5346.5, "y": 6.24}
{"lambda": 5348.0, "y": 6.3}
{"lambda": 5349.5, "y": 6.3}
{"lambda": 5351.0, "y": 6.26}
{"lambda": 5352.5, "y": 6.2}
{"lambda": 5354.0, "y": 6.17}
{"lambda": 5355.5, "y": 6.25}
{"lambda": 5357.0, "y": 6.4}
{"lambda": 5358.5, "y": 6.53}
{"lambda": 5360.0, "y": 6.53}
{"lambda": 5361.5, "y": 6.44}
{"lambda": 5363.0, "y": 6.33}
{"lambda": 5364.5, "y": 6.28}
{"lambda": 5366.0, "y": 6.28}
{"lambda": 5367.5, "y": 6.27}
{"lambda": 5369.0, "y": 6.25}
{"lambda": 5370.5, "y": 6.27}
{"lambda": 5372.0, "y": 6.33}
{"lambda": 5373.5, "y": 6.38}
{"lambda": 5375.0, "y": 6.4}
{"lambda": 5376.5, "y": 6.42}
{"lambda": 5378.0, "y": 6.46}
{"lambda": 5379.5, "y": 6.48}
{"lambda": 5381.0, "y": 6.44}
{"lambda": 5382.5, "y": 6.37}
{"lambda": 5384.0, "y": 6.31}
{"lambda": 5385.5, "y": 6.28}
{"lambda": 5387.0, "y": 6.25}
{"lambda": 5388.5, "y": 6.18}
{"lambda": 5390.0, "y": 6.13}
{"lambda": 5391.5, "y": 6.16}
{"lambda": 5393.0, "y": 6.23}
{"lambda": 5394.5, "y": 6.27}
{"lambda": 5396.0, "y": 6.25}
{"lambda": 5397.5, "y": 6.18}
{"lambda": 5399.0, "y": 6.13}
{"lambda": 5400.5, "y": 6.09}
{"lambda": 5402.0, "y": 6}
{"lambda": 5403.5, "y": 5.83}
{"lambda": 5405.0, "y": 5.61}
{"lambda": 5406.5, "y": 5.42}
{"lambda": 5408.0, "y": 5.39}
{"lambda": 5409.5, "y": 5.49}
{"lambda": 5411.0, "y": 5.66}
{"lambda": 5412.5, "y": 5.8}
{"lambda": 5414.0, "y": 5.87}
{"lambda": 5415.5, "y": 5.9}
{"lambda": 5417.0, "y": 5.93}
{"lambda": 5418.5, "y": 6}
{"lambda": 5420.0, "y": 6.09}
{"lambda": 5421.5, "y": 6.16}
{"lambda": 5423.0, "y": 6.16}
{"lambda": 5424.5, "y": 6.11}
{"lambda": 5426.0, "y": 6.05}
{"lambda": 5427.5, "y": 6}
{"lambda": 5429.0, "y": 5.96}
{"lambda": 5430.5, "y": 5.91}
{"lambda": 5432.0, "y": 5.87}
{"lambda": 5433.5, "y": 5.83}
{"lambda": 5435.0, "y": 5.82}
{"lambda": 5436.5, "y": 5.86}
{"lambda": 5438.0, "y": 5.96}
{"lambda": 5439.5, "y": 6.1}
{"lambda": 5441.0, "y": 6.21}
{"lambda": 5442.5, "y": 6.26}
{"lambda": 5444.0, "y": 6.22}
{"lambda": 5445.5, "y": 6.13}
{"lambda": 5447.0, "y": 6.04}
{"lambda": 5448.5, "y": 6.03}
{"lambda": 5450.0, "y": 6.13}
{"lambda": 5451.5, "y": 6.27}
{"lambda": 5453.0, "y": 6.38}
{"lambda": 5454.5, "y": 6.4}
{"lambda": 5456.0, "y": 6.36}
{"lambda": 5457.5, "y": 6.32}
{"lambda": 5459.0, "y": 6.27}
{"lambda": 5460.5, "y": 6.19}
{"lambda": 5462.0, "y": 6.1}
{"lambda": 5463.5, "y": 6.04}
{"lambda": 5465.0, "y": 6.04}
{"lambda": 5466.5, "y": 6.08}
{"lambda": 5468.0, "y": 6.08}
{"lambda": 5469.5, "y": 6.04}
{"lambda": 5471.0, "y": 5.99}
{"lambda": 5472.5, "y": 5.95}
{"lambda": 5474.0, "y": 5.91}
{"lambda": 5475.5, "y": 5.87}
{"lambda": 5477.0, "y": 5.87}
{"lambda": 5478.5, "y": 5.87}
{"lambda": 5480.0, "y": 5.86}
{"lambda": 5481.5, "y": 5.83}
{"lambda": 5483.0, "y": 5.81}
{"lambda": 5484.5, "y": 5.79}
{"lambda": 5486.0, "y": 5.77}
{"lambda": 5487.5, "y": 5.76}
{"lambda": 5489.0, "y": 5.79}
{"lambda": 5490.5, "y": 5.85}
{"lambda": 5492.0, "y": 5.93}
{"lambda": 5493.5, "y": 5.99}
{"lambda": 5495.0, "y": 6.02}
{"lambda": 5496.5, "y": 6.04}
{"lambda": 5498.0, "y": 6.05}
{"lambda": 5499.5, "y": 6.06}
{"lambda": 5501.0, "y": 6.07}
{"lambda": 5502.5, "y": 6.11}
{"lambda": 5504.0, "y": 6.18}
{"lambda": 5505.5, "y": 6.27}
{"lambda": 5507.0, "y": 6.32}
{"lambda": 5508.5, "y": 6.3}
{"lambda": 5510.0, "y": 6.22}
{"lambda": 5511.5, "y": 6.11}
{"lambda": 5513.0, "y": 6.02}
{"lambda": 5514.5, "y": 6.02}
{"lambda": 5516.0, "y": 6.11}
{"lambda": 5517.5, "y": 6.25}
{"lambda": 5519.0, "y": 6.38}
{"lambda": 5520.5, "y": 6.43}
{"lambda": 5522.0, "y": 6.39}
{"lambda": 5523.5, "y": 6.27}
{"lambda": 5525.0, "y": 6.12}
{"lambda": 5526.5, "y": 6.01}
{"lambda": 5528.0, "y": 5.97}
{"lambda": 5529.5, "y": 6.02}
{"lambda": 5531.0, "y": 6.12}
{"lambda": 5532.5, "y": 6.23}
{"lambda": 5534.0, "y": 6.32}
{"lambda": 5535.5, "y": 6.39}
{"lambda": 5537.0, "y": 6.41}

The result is 2.7 AA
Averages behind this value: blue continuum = 6.25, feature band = 5.89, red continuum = 6.38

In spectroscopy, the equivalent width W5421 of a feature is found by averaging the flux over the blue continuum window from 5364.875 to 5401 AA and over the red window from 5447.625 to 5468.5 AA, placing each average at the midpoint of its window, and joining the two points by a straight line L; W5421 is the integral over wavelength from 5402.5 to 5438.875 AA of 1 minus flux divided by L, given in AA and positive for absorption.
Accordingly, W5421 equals 2.2 AA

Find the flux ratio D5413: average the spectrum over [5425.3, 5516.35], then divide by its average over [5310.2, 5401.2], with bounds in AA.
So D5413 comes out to 0.99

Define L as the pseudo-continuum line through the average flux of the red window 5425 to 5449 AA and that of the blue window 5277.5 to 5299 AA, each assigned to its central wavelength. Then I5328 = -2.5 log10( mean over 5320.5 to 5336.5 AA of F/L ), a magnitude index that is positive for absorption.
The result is 0.06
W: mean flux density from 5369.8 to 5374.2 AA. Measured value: 6.33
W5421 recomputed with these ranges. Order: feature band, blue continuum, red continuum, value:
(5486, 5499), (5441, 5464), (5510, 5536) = 0.6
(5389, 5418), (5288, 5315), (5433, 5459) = 1.1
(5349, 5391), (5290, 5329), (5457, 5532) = -2.0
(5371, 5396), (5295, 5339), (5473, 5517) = -1.6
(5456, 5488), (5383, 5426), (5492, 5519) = 0.5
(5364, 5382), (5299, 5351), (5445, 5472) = -1.0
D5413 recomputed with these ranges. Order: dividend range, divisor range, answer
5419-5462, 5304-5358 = 1.02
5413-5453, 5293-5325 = 1.00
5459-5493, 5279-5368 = 0.98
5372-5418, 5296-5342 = 1.03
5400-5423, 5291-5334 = 0.98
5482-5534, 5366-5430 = 1.00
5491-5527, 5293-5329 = 1.03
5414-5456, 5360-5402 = 0.96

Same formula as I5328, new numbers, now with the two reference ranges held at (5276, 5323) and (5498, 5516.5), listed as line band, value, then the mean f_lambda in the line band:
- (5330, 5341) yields 0.06 mag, 5.74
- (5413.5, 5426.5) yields 0.01 mag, 6.03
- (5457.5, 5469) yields 0.00 mag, 6.13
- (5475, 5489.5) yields 0.06 mag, 5.82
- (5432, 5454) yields 0.01 mag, 6.08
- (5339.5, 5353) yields -0.01 mag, 6.1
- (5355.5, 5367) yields -0.05 mag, 6.39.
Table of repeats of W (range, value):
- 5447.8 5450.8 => 6.08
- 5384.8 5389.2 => 6.24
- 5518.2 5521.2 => 6.4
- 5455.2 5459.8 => 6.32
